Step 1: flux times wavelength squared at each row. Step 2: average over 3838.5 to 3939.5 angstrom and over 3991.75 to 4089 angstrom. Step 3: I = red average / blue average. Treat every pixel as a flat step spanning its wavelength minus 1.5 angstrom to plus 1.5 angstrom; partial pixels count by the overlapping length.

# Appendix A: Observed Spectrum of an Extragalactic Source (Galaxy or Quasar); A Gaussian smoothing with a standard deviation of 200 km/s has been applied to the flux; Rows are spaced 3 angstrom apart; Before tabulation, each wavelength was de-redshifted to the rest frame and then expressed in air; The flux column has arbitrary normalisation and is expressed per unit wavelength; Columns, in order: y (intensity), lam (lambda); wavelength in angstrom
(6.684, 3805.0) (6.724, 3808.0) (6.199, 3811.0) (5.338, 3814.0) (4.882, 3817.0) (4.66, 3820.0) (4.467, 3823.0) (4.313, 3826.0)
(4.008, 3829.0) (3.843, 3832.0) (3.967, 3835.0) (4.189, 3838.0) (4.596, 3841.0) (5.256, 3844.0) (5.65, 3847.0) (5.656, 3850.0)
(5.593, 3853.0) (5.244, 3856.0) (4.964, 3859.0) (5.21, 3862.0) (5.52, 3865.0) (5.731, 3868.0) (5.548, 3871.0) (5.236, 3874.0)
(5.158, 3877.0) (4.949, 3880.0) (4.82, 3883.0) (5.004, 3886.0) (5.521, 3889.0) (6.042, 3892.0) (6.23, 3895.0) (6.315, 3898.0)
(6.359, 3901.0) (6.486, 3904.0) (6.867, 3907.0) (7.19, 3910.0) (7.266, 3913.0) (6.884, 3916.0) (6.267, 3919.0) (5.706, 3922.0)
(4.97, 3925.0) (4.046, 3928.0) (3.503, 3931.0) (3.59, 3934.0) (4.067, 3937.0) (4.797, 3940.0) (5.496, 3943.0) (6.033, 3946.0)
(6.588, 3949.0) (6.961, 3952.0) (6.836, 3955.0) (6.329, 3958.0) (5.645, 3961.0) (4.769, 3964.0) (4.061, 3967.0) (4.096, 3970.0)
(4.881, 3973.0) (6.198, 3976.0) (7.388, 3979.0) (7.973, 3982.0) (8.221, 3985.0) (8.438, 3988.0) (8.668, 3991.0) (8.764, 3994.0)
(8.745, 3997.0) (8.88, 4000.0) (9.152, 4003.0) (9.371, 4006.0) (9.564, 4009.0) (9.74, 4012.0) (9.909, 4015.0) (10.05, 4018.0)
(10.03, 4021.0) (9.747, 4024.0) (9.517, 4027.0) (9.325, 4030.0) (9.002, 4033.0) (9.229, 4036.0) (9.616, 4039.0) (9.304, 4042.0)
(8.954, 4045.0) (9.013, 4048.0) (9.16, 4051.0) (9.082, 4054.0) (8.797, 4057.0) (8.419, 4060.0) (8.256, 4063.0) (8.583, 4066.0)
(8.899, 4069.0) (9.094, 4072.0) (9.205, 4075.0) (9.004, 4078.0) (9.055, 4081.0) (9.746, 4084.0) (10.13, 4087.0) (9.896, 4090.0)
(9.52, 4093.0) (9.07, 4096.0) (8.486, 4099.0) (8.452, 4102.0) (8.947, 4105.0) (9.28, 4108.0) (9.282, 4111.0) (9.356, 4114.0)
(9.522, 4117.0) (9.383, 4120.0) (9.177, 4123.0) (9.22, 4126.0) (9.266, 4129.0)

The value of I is 1.8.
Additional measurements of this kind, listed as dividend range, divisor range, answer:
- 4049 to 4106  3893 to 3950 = 1.71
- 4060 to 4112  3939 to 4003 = 1.43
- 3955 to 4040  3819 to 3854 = 1.88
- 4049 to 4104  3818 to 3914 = 1.87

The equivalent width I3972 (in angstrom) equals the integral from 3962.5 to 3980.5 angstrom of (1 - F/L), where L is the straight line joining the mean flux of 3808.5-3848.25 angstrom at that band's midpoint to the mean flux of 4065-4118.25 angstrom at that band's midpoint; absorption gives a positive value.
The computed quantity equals 4.9 angstrom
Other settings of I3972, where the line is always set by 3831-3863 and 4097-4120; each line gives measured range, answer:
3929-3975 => 9.9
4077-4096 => -1.8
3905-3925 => -1.9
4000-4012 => -3.1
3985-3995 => -1.9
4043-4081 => -2.5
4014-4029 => -4.2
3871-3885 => 0.8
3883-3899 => -0.2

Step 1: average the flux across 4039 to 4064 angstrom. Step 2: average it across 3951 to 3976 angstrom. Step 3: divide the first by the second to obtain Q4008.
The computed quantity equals 1.6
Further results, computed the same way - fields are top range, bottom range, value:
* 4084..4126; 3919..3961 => 1.74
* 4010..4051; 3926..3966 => 1.80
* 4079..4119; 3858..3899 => 1.71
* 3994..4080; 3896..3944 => 1.64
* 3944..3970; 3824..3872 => 1.17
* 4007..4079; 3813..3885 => 1.87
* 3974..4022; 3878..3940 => 1.57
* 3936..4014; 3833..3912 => 1.27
